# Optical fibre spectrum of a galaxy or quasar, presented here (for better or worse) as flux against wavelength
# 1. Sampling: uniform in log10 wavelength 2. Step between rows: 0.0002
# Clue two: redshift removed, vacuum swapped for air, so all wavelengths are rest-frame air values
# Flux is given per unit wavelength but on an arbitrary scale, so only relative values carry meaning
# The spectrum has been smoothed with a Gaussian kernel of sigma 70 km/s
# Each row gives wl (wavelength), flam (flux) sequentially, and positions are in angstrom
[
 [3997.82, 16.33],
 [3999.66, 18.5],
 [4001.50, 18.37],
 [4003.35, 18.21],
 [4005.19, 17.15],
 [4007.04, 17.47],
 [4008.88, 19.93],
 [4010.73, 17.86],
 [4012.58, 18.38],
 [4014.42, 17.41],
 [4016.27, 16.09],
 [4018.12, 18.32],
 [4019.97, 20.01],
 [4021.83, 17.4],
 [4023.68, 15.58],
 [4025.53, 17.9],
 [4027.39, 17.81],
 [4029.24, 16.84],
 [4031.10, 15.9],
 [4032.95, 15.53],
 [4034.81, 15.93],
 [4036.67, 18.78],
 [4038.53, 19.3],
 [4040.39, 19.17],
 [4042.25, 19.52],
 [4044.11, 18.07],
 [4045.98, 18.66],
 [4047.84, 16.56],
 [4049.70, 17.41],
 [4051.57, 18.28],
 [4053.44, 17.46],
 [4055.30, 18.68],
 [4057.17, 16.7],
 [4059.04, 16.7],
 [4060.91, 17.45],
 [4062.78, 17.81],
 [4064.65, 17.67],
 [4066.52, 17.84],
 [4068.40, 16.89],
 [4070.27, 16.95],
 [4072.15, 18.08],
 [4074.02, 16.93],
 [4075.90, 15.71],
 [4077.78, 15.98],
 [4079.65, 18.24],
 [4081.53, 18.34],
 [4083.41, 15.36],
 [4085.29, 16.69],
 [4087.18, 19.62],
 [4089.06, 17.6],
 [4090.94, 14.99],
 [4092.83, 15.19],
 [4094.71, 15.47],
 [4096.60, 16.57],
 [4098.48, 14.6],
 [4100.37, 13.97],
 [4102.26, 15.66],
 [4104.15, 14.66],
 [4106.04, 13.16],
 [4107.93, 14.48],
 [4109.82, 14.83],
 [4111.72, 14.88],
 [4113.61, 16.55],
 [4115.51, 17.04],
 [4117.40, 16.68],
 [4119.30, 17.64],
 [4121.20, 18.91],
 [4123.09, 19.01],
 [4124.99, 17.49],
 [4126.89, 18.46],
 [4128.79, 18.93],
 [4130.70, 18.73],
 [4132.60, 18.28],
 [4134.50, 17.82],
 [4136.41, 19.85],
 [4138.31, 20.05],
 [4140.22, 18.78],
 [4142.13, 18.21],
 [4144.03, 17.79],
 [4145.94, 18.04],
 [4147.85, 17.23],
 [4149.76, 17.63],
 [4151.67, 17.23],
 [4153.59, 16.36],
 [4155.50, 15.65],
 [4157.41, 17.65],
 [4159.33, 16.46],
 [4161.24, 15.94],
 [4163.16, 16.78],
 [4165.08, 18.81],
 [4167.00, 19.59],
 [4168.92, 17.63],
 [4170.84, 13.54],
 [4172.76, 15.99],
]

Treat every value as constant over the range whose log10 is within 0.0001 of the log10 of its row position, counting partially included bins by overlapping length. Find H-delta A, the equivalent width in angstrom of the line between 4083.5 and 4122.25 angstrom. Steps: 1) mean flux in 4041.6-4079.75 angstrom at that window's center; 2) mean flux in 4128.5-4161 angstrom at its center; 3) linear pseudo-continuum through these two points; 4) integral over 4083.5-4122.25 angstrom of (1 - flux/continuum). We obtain 3.8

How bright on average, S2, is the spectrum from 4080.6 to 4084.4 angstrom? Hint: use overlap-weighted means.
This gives 16.8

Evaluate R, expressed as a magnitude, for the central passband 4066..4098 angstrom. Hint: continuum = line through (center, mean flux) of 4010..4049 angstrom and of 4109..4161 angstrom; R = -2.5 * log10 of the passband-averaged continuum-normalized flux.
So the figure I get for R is 0.05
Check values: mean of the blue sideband 17.7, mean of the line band 16.8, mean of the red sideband 17.6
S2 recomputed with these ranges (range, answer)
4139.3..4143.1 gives 18.5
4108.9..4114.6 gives 15.4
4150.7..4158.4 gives 16.7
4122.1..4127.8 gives 18.3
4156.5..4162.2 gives 16.7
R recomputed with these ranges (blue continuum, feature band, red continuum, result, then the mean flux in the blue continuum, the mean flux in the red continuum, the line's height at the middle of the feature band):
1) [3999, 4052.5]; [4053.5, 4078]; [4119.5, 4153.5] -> 0.05 mag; 17.8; 18.3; 18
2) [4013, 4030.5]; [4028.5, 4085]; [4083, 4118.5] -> -0.05 mag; 17.5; 15.7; 16.7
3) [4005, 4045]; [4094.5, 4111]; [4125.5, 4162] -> 0.20 mag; 17.8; 17.9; 17.8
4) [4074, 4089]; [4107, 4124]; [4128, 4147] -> 0.09 mag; 17.1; 18.6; 18.1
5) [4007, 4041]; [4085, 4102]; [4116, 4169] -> 0.11 mag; 17.7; 17.9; 17.8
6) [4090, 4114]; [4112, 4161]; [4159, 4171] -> -0.10 mag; 15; 17.2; 16.2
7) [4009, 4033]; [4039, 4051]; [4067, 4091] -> -0.06 mag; 17.5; 17.1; 17.3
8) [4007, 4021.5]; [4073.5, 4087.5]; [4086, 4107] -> -0.06 mag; 18.2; 15.6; 16.1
